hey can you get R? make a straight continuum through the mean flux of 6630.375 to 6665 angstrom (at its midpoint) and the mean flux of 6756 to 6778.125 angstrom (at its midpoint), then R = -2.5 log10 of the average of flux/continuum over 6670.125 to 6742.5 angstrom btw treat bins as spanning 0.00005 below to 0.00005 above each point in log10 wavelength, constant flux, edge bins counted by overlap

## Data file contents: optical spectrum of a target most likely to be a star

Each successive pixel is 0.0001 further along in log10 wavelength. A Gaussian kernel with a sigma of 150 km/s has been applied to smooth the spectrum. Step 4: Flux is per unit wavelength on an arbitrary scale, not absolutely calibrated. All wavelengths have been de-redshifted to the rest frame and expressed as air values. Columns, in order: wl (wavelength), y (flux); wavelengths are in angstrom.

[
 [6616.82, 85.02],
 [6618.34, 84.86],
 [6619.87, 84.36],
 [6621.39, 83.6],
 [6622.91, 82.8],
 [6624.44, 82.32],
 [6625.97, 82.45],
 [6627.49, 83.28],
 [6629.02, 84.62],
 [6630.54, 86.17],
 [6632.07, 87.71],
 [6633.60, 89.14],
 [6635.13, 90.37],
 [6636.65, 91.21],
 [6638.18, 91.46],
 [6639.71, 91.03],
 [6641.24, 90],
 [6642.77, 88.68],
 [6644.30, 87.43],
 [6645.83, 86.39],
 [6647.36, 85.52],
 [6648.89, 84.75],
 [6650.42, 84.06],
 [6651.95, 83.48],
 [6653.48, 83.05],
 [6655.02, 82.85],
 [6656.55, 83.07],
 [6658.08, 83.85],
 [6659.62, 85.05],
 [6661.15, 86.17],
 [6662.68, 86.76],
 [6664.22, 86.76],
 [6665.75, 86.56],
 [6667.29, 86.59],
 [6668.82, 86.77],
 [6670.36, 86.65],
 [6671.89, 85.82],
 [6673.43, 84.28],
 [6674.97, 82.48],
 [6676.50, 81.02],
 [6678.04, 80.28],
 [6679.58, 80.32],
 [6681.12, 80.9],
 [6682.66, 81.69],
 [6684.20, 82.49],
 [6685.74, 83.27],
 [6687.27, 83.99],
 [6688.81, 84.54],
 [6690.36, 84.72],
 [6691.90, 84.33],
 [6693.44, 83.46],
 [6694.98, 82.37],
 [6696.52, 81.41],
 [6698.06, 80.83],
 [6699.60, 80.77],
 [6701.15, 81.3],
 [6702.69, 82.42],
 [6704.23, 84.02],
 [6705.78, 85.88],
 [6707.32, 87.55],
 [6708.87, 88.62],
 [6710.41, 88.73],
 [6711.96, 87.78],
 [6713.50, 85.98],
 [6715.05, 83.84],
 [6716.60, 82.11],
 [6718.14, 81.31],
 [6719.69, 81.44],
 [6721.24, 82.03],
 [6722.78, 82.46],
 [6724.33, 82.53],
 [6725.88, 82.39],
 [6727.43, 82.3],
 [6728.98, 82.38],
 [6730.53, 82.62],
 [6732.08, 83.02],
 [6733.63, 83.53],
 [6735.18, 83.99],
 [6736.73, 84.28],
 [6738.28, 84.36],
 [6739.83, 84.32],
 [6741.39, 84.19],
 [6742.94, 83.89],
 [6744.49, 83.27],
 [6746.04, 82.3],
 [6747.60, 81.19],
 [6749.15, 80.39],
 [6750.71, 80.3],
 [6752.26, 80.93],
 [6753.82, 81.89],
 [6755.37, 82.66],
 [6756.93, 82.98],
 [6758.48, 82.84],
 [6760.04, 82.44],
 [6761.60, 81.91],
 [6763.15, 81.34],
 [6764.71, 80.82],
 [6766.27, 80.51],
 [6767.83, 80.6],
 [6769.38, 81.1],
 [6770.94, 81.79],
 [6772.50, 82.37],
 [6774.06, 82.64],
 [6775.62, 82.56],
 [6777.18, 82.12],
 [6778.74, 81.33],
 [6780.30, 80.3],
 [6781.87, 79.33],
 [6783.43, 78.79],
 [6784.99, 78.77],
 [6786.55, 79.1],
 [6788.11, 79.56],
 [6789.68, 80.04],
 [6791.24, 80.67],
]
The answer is 0.01 mag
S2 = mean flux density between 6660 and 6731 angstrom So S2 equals 83.8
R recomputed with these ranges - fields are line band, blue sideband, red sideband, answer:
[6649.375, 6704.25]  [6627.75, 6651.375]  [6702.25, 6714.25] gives 0.045 mag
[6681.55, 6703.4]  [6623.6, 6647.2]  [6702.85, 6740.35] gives 0.032 mag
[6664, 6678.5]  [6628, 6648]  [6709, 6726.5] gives 0.022 mag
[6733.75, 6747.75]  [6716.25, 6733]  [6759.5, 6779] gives -0.021 mag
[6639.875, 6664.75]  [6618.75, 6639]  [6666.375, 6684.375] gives -0.012 mag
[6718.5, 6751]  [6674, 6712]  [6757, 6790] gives -0.008 mag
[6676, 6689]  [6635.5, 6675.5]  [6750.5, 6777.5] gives 0.041 mag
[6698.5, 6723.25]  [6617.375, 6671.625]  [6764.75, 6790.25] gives -0.010 mag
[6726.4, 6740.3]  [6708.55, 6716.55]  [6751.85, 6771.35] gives 0.013 mag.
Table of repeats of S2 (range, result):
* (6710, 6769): 82.7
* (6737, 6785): 81.8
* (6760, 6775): 81.5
